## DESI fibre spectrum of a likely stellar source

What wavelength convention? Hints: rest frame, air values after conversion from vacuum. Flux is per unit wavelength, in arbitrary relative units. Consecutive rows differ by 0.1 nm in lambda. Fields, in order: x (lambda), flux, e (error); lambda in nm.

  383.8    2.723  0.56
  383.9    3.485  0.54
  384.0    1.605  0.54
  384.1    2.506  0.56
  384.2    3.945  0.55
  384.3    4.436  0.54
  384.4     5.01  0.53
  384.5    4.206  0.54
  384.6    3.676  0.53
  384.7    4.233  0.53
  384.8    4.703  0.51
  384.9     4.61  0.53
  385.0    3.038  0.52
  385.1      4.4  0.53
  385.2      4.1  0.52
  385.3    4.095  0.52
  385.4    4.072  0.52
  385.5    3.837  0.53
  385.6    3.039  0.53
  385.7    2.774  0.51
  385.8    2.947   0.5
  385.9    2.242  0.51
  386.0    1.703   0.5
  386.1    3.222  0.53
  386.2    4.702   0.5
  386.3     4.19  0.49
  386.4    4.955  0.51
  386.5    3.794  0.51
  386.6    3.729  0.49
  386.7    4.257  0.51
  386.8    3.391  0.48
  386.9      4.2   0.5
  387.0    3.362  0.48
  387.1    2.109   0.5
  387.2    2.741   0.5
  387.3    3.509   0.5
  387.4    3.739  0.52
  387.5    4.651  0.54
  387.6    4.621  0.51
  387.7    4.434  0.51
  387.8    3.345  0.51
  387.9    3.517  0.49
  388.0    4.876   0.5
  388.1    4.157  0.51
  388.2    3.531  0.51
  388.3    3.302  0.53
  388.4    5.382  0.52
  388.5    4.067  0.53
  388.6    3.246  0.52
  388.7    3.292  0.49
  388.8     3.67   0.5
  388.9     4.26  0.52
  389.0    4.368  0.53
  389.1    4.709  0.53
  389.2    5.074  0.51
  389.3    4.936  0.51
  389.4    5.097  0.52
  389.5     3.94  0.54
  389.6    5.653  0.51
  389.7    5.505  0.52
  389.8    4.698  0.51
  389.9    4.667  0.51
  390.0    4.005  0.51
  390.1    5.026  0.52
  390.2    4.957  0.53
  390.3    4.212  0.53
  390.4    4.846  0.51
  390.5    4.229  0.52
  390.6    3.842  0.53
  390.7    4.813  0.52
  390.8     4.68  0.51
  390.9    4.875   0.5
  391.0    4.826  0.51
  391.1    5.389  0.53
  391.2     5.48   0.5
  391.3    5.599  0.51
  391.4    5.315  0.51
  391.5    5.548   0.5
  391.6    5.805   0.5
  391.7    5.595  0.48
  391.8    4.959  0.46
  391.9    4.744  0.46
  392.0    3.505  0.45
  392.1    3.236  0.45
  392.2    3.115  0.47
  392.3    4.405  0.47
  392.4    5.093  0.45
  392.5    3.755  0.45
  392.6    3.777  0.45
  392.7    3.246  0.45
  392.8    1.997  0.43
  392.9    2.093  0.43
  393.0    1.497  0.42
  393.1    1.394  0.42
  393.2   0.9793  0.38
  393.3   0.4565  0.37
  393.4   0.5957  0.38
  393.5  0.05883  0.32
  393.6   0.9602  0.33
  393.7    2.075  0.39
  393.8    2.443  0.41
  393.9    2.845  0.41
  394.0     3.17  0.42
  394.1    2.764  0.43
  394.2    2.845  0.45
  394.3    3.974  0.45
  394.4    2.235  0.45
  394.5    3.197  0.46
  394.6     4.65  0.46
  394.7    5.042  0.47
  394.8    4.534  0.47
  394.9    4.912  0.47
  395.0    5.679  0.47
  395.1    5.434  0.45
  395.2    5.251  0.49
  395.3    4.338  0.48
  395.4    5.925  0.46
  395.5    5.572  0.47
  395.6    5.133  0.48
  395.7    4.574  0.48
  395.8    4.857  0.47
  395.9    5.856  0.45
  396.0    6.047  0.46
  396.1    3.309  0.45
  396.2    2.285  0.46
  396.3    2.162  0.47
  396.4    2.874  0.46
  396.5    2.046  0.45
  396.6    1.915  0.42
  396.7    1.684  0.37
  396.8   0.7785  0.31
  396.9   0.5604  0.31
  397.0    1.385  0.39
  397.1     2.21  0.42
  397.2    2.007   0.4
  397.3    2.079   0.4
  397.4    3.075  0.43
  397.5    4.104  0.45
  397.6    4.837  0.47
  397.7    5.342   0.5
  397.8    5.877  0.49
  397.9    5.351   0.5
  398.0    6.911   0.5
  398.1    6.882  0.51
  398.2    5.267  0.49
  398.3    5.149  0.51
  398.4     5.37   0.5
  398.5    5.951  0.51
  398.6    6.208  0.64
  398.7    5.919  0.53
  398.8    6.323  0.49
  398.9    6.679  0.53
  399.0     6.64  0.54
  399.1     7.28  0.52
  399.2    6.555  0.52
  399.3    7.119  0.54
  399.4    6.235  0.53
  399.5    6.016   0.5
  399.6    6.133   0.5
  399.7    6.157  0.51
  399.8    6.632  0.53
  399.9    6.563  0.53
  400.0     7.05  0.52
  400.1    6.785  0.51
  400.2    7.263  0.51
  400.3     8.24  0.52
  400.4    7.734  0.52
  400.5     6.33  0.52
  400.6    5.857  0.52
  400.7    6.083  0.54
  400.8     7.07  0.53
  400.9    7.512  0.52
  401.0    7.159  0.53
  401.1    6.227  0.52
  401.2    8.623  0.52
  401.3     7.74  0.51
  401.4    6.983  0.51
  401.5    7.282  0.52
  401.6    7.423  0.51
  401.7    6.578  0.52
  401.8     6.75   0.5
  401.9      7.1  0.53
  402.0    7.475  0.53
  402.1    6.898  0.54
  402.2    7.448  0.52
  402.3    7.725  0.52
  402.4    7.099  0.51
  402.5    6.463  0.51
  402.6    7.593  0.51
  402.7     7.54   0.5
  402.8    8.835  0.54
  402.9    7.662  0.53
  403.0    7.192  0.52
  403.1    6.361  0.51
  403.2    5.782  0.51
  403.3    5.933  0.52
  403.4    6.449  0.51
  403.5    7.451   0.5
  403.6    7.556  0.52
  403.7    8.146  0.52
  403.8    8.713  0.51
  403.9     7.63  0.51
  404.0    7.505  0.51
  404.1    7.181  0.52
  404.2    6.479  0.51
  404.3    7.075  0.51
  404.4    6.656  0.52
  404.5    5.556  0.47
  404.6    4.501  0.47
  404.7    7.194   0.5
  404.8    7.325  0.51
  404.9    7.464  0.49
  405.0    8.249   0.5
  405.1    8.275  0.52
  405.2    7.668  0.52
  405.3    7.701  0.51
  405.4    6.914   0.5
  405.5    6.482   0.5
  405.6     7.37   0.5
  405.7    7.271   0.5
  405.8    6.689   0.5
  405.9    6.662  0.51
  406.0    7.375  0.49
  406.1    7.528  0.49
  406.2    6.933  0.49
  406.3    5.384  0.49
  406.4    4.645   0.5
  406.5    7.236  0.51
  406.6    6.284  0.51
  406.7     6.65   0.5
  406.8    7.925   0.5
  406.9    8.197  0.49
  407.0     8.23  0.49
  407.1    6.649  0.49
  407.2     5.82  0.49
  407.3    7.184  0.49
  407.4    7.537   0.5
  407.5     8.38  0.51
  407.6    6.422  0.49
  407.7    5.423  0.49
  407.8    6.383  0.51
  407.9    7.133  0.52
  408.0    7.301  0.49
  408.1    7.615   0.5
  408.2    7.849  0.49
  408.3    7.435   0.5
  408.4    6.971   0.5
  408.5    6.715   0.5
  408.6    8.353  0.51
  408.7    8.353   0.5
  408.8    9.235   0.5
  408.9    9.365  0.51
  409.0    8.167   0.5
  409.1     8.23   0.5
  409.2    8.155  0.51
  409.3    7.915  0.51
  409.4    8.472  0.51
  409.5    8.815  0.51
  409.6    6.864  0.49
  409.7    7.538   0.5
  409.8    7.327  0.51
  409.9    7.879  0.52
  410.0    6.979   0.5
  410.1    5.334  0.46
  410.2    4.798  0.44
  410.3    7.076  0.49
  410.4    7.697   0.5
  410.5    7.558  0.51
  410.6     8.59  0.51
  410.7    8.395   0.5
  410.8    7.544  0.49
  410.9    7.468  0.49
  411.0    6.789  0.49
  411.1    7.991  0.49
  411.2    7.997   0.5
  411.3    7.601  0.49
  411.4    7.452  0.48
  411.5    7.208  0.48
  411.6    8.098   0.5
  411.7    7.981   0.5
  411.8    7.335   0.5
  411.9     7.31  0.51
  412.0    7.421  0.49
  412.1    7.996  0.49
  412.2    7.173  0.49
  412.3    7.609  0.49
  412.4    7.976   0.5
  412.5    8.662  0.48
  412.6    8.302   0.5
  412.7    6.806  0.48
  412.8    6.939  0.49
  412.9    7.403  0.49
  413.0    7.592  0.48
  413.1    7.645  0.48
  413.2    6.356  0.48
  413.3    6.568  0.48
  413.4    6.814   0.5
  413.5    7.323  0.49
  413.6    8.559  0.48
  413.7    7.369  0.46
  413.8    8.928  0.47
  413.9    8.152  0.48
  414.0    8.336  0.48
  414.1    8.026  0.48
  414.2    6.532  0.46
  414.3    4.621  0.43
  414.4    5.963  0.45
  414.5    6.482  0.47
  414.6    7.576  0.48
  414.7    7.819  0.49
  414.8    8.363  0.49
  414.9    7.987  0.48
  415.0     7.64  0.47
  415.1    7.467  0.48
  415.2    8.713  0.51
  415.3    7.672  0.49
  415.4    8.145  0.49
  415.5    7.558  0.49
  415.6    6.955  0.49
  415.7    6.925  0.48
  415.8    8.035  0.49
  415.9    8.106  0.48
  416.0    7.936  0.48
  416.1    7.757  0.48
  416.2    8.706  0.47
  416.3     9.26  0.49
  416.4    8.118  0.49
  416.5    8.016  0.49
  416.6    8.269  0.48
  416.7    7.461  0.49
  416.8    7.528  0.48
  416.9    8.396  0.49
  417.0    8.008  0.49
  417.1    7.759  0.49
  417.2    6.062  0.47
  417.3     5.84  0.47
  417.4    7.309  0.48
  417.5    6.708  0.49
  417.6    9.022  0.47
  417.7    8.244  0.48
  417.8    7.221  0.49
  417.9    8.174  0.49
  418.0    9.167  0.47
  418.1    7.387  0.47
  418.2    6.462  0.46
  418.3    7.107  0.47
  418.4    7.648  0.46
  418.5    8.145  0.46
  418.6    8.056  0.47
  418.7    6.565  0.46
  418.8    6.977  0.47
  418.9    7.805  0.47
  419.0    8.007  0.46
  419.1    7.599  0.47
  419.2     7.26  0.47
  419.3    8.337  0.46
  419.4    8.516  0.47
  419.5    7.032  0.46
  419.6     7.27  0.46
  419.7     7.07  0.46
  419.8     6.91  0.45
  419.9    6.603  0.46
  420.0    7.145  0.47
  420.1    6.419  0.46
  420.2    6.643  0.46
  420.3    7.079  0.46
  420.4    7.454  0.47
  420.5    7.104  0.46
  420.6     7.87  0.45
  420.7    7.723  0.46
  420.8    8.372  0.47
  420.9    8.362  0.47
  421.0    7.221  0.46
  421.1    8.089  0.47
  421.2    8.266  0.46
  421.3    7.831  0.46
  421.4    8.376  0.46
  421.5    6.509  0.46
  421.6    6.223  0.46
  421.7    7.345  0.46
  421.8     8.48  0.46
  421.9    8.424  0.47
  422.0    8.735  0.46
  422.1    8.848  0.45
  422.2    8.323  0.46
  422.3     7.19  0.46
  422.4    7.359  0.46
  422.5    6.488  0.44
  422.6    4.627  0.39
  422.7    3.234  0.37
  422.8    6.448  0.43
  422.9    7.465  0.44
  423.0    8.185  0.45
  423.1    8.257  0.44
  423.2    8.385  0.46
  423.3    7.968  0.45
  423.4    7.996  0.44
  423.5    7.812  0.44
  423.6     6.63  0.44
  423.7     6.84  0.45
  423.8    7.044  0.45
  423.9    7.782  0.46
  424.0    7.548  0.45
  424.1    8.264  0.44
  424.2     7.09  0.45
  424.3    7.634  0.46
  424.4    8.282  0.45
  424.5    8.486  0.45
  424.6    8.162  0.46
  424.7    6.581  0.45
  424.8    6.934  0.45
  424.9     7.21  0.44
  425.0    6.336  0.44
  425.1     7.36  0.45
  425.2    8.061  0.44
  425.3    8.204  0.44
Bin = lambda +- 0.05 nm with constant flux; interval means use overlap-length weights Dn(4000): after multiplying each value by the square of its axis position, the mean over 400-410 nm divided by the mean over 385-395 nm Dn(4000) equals 2.0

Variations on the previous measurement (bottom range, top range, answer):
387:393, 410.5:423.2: 2.02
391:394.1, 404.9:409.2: 2.37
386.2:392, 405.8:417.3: 1.90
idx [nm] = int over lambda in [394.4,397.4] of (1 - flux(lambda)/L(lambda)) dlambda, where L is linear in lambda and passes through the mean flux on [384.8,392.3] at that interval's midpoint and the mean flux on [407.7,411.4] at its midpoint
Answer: 0.96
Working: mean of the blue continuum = 4.2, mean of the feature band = 3.63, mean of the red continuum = 7.58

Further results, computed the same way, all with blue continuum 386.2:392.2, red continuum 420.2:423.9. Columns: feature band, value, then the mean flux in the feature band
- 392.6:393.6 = 0.689 nm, 1.47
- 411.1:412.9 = -0.313 nm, 7.64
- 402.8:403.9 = -0.294 nm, 7.23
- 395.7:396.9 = 0.476 nm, 3.03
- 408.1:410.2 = -0.498 nm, 7.72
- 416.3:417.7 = -0.137 nm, 7.66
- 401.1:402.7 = -0.486 nm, 7.25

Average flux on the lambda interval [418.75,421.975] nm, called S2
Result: 7.52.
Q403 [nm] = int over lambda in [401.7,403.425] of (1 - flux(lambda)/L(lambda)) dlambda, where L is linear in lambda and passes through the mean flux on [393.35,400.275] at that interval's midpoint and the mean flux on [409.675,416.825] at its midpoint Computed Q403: -0.48 nm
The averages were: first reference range 4.45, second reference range 7.55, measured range 7.07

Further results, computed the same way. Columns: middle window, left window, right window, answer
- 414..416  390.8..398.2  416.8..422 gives -0.168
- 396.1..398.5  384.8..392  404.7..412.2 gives 0.906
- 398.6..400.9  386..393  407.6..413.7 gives -0.338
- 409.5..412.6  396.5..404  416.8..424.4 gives -0.294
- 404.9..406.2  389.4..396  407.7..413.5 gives -0.158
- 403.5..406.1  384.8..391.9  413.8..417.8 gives -0.384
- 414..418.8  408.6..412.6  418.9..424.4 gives -0.012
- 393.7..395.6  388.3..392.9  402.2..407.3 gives 0.405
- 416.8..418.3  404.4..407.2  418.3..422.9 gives -0.052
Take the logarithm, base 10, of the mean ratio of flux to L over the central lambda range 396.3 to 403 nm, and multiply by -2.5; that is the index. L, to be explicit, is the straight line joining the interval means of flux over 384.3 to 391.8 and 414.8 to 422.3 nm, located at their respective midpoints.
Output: -0.05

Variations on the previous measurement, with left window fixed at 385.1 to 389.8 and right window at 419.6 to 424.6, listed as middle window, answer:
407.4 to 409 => -0.24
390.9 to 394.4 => 0.30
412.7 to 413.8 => -0.12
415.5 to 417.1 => -0.16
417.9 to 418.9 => -0.07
